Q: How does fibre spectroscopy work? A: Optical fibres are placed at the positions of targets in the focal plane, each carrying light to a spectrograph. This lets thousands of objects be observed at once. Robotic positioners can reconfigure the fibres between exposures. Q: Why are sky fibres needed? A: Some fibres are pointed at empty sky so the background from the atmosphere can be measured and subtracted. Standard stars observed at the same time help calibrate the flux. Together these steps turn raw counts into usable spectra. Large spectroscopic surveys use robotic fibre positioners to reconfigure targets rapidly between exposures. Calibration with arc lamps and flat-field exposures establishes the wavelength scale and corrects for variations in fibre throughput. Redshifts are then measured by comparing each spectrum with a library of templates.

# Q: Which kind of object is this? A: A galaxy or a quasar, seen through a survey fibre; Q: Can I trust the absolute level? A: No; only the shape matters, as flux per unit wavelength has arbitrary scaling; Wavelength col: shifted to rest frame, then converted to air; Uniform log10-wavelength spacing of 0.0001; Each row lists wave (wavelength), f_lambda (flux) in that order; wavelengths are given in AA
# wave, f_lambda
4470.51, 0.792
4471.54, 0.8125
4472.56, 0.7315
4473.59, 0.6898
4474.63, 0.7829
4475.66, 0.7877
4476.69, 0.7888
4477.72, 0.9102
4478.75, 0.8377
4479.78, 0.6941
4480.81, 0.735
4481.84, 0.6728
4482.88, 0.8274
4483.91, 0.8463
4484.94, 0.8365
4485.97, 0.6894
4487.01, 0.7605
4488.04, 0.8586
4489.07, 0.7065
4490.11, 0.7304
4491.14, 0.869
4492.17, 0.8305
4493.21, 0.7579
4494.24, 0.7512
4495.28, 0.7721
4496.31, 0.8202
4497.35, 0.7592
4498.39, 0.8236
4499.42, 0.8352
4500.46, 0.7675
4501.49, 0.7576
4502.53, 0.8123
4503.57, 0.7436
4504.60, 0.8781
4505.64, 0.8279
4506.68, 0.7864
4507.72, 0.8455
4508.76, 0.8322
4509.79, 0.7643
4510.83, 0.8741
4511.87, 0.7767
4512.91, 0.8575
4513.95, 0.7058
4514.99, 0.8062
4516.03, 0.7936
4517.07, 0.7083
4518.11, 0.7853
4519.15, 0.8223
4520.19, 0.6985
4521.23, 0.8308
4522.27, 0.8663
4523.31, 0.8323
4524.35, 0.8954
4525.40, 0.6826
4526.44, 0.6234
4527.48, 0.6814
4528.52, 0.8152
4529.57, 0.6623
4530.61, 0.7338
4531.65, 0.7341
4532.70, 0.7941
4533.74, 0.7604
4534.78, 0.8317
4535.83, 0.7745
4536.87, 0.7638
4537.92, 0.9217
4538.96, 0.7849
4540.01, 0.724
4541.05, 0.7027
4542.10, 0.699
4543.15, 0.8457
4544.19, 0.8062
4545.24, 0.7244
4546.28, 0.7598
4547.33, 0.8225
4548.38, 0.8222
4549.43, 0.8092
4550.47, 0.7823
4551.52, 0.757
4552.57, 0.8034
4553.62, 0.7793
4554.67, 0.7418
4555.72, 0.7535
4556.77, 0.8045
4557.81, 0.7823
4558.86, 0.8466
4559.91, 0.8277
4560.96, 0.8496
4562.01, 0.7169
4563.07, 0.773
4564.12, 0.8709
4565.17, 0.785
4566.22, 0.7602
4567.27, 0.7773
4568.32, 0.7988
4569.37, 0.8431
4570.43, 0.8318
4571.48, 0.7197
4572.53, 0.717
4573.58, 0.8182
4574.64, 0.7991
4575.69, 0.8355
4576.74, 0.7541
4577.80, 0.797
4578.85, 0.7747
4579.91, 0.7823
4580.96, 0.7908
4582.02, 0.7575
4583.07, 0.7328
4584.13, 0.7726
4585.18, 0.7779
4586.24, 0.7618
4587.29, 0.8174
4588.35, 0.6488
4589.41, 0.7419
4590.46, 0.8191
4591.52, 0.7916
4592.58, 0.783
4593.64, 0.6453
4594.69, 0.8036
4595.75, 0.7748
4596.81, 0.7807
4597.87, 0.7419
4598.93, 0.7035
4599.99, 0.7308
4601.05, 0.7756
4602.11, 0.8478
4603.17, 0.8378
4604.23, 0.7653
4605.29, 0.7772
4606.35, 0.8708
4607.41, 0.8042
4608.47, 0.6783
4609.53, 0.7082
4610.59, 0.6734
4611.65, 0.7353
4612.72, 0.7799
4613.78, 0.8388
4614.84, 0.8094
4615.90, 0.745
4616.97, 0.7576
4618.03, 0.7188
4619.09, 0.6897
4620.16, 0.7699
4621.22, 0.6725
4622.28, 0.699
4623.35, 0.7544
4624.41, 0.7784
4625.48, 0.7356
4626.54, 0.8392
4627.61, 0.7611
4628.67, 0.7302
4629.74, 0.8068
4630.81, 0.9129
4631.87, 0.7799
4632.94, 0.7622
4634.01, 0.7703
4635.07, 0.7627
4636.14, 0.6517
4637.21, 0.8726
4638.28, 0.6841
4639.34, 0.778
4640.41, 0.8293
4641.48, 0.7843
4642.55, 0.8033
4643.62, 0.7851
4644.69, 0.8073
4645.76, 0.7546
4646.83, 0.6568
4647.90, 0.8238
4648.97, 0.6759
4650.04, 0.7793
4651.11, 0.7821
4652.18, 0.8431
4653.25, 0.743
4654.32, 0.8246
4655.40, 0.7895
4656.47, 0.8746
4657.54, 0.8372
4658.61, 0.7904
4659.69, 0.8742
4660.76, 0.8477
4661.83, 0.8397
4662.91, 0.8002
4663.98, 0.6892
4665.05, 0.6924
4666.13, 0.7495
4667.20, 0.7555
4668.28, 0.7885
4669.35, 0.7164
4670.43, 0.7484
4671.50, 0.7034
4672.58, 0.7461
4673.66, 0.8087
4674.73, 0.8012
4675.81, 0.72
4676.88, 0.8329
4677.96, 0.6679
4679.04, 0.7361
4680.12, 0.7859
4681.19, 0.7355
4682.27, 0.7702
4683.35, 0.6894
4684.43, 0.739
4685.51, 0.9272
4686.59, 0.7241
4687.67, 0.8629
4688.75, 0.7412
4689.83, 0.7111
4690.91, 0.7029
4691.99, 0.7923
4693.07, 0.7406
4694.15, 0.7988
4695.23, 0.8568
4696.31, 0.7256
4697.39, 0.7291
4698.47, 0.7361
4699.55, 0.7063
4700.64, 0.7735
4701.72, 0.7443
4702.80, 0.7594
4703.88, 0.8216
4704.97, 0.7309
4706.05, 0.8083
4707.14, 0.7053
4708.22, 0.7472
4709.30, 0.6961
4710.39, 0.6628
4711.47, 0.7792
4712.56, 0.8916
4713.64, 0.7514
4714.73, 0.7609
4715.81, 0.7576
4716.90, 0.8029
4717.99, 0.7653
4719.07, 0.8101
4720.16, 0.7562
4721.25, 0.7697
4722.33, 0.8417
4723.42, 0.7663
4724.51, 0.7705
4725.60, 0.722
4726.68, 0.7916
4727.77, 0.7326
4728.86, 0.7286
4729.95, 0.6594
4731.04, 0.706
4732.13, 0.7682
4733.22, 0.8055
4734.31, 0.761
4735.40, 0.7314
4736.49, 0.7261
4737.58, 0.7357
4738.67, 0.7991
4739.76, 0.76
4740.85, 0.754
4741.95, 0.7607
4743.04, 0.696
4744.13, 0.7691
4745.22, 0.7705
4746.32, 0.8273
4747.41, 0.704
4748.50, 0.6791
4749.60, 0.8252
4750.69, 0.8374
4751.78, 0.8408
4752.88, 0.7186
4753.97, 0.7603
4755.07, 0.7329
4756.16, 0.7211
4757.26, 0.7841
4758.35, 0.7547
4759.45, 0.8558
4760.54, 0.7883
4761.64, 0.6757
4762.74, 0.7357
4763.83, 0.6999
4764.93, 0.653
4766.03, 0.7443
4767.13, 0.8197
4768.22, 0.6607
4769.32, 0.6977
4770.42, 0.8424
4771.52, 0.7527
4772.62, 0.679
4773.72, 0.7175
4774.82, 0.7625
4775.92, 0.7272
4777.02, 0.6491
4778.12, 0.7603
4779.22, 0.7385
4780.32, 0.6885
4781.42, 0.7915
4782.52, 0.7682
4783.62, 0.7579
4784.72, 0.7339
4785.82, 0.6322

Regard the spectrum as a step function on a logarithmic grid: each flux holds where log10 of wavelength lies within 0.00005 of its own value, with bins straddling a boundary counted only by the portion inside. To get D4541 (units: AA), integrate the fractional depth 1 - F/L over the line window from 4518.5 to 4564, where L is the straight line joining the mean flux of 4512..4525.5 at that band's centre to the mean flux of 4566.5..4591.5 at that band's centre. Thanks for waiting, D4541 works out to 0.5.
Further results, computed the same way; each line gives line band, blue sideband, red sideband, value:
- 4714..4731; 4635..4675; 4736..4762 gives 0.12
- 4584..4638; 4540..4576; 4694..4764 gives 0.98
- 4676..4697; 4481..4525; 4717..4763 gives 0.10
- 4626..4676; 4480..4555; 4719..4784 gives -0.98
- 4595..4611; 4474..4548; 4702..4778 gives 0.11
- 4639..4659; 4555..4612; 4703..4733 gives -0.51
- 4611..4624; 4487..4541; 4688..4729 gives 0.42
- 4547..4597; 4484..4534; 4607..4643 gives -0.69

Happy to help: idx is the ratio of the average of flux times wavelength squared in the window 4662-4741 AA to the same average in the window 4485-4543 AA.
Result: 1.05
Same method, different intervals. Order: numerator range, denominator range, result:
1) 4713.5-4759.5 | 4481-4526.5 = 1.07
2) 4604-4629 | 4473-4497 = 1.02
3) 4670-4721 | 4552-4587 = 1.02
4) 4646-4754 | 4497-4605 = 1.04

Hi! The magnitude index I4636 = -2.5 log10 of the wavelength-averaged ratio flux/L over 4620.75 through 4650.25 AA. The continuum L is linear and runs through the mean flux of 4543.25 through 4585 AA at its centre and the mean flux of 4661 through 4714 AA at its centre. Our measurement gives 0.006 mag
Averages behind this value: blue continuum 0.787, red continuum 0.759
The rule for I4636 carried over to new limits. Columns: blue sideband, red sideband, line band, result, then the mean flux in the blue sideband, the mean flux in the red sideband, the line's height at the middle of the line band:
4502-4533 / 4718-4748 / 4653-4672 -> -0.02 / 0.782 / 0.757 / 0.765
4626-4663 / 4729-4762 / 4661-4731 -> 0.02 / 0.79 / 0.757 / 0.773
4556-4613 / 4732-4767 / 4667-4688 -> 0.00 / 0.776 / 0.756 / 0.765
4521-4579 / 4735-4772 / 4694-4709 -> 0.00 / 0.782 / 0.753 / 0.761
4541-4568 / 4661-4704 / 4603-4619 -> 0.02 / 0.786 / 0.759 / 0.774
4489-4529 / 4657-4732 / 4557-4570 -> -0.03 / 0.789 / 0.763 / 0.781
